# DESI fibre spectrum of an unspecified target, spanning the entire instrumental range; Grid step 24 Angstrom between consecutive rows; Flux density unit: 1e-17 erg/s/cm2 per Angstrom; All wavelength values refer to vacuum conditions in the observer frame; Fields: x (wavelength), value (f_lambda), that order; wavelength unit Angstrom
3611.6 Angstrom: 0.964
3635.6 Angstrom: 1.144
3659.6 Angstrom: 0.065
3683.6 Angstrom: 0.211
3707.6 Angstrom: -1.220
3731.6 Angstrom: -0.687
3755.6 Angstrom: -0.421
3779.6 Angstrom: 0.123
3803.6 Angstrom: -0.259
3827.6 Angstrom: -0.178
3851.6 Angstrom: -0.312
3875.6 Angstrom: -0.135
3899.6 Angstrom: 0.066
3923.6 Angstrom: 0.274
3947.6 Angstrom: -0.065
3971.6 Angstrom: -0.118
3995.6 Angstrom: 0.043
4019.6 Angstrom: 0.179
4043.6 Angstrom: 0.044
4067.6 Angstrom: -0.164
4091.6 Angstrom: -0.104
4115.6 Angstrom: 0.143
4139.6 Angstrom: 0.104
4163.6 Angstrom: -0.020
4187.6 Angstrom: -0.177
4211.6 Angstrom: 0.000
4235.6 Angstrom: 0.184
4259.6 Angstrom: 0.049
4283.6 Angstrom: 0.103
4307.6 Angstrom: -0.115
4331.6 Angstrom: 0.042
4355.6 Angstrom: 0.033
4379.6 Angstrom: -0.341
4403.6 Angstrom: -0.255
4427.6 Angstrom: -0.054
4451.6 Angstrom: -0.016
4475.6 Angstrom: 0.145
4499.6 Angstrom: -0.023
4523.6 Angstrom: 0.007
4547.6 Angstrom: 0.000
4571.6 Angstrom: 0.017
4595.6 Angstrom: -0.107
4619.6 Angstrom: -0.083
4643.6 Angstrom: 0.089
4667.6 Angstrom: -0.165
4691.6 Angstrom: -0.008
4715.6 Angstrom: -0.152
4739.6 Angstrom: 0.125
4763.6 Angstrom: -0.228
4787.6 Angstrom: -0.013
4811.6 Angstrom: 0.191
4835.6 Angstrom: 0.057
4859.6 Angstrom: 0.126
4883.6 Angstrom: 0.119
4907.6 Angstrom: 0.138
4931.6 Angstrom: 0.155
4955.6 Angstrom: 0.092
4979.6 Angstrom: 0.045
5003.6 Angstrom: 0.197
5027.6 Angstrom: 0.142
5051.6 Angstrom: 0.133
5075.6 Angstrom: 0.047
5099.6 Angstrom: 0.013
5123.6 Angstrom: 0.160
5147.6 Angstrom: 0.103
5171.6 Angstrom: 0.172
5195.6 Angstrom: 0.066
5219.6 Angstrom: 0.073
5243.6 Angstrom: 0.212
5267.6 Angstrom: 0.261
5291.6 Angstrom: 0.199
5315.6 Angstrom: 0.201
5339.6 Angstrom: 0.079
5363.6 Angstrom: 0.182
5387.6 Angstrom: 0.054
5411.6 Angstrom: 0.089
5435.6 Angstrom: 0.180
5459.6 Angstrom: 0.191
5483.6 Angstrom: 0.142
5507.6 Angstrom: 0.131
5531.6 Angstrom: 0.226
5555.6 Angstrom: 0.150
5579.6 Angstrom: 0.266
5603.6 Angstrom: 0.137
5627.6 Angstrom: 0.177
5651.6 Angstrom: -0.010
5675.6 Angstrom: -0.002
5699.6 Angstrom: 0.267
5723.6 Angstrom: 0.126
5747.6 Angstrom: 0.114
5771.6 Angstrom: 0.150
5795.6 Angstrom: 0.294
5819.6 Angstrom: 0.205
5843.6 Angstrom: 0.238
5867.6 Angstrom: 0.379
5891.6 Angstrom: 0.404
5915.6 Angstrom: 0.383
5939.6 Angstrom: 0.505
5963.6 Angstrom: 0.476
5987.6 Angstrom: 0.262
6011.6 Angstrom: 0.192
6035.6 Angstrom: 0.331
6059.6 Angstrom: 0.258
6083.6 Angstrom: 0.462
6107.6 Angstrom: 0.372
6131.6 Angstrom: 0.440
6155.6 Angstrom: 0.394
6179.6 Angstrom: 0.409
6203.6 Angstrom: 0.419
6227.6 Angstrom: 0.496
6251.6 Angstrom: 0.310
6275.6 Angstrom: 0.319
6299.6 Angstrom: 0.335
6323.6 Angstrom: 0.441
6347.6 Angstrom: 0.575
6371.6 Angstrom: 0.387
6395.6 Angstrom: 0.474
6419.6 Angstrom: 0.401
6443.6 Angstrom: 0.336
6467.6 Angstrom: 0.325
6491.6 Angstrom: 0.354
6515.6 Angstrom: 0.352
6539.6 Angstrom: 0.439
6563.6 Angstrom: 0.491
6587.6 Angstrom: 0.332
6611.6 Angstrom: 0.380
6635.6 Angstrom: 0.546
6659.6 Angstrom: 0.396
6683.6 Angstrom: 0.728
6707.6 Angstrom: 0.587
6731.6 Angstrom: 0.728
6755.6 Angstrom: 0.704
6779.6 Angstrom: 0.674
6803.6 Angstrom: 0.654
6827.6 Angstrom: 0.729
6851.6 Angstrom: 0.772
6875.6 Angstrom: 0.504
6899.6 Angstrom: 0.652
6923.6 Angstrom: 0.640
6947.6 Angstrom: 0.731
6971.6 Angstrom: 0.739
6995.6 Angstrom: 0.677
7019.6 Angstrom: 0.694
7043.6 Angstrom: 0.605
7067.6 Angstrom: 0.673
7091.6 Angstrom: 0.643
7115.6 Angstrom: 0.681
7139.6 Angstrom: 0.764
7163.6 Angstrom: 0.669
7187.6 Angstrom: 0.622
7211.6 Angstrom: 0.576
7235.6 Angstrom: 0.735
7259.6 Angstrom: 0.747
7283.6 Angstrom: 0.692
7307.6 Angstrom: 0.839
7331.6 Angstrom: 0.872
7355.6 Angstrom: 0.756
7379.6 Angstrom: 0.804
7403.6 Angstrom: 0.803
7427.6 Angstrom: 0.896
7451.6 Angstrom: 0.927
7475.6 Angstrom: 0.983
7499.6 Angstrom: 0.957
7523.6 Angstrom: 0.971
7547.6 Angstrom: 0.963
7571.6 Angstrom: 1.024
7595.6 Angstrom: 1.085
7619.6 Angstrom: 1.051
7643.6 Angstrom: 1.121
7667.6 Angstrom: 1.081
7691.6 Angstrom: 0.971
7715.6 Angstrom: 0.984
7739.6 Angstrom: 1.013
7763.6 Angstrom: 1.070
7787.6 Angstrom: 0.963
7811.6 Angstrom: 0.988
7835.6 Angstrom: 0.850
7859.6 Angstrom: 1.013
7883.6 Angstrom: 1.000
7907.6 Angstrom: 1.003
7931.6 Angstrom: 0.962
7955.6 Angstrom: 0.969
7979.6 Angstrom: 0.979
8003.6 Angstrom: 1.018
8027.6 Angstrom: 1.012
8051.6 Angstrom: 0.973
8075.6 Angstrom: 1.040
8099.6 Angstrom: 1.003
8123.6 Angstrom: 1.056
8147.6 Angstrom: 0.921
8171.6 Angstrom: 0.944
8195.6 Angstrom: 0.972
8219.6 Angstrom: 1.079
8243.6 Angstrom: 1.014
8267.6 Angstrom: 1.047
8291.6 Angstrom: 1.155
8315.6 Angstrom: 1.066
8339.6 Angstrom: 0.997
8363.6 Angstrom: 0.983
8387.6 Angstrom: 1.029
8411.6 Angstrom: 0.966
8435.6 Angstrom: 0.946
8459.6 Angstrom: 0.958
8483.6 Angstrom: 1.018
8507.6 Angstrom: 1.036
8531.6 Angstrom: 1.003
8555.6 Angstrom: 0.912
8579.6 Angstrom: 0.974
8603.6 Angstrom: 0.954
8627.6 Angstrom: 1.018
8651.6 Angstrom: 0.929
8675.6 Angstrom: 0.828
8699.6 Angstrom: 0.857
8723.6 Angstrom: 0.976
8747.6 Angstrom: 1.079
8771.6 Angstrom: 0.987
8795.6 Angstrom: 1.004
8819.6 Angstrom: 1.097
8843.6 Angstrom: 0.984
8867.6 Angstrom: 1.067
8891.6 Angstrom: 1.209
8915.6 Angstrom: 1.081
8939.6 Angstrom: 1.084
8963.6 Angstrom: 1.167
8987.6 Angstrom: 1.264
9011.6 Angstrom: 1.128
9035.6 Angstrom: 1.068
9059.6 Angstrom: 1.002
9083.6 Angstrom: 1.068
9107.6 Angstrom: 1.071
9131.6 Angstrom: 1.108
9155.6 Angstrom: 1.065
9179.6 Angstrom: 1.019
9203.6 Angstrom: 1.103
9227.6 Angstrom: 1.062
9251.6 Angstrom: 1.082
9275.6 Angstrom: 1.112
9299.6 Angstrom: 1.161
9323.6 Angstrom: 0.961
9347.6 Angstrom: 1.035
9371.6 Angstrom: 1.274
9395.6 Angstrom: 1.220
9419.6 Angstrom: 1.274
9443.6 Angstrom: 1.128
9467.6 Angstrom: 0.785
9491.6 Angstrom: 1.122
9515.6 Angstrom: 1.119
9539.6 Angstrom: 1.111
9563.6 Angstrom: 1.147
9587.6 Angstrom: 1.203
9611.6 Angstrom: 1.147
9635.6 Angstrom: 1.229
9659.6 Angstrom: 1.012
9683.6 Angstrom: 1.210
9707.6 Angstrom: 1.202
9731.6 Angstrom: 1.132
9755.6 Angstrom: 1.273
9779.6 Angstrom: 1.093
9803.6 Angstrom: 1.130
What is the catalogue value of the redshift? 0.68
